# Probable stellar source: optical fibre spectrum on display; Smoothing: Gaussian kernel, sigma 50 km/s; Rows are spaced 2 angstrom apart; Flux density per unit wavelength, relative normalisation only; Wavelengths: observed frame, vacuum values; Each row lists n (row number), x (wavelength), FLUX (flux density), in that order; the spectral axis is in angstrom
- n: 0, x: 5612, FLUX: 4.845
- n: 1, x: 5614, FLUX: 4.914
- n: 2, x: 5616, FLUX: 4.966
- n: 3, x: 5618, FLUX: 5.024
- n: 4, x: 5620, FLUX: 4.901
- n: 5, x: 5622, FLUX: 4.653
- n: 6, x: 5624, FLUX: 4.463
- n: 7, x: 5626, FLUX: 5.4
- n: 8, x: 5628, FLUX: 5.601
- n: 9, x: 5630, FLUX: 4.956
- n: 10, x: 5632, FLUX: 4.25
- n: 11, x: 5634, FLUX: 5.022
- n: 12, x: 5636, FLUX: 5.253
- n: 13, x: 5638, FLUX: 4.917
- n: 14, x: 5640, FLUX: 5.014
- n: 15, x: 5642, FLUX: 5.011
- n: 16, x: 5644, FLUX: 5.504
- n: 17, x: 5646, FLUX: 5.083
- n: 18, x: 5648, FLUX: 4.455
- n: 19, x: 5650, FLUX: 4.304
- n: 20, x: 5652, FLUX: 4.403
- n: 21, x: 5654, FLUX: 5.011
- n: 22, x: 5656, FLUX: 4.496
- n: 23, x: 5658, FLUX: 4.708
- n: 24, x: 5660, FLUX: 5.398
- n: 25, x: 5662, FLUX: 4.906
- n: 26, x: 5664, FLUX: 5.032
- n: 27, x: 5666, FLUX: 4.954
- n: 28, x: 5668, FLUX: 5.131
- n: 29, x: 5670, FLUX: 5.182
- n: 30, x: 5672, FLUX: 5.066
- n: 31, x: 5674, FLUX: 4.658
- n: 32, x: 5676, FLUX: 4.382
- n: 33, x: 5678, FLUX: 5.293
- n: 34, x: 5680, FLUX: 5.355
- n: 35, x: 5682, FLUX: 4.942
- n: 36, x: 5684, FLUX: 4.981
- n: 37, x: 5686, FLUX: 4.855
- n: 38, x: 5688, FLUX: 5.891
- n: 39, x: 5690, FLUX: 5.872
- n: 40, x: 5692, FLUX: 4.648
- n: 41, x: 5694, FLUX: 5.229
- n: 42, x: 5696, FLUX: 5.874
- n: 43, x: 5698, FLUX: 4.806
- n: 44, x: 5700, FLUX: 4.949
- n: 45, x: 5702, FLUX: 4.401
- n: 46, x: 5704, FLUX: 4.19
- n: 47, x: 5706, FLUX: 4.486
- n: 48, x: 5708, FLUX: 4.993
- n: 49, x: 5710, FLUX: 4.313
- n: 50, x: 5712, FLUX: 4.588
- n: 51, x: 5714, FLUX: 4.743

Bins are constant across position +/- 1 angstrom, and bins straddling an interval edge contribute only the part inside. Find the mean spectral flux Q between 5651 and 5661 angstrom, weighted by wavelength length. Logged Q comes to 4.8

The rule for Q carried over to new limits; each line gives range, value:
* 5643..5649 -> 5.01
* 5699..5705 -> 4.51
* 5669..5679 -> 4.92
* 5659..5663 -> 5.15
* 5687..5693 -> 5.47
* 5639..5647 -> 5.15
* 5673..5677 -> 4.52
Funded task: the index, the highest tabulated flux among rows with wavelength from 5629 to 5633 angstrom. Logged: 4.956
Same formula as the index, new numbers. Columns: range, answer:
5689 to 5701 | 5.874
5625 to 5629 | 5.601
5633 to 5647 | 5.504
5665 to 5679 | 5.293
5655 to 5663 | 5.398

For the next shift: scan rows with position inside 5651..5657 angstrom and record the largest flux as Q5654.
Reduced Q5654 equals 5.011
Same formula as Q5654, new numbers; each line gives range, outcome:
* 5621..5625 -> 4.653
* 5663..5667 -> 5.032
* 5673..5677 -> 4.658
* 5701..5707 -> 4.486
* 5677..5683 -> 5.355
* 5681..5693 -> 5.891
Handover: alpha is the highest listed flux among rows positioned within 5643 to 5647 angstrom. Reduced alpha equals 5.504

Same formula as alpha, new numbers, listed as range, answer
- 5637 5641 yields 5.014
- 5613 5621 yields 5.024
